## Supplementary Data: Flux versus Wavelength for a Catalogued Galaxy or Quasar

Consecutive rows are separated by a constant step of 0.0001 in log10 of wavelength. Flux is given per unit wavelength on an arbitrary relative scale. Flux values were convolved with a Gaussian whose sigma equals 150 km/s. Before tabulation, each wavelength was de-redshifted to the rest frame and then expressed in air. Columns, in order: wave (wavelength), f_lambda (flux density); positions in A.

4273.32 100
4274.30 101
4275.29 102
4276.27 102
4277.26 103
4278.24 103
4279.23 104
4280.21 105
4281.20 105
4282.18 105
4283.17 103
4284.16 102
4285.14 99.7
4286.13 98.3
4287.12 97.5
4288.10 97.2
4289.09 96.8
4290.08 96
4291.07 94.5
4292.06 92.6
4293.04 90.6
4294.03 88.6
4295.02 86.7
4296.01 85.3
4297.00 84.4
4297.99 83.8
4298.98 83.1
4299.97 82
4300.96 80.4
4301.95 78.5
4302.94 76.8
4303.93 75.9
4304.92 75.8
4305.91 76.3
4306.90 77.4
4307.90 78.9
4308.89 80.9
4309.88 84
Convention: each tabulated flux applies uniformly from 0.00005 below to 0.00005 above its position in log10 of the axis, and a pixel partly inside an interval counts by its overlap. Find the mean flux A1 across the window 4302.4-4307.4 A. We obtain 76.5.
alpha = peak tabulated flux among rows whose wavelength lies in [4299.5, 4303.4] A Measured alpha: 82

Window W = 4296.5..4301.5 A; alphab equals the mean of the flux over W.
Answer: 82.7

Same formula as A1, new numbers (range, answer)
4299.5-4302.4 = 80.3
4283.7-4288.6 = 99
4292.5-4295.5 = 88.9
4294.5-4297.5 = 85.4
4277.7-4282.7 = 104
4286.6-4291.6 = 96.3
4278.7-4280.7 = 105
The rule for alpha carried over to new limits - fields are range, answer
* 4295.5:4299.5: 85.3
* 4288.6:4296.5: 96.8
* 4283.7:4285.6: 102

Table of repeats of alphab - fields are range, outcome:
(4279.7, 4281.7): 105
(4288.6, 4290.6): 96.2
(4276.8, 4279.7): 103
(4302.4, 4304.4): 76.5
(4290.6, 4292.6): 93.8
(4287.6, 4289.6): 97.1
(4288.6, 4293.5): 94.2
